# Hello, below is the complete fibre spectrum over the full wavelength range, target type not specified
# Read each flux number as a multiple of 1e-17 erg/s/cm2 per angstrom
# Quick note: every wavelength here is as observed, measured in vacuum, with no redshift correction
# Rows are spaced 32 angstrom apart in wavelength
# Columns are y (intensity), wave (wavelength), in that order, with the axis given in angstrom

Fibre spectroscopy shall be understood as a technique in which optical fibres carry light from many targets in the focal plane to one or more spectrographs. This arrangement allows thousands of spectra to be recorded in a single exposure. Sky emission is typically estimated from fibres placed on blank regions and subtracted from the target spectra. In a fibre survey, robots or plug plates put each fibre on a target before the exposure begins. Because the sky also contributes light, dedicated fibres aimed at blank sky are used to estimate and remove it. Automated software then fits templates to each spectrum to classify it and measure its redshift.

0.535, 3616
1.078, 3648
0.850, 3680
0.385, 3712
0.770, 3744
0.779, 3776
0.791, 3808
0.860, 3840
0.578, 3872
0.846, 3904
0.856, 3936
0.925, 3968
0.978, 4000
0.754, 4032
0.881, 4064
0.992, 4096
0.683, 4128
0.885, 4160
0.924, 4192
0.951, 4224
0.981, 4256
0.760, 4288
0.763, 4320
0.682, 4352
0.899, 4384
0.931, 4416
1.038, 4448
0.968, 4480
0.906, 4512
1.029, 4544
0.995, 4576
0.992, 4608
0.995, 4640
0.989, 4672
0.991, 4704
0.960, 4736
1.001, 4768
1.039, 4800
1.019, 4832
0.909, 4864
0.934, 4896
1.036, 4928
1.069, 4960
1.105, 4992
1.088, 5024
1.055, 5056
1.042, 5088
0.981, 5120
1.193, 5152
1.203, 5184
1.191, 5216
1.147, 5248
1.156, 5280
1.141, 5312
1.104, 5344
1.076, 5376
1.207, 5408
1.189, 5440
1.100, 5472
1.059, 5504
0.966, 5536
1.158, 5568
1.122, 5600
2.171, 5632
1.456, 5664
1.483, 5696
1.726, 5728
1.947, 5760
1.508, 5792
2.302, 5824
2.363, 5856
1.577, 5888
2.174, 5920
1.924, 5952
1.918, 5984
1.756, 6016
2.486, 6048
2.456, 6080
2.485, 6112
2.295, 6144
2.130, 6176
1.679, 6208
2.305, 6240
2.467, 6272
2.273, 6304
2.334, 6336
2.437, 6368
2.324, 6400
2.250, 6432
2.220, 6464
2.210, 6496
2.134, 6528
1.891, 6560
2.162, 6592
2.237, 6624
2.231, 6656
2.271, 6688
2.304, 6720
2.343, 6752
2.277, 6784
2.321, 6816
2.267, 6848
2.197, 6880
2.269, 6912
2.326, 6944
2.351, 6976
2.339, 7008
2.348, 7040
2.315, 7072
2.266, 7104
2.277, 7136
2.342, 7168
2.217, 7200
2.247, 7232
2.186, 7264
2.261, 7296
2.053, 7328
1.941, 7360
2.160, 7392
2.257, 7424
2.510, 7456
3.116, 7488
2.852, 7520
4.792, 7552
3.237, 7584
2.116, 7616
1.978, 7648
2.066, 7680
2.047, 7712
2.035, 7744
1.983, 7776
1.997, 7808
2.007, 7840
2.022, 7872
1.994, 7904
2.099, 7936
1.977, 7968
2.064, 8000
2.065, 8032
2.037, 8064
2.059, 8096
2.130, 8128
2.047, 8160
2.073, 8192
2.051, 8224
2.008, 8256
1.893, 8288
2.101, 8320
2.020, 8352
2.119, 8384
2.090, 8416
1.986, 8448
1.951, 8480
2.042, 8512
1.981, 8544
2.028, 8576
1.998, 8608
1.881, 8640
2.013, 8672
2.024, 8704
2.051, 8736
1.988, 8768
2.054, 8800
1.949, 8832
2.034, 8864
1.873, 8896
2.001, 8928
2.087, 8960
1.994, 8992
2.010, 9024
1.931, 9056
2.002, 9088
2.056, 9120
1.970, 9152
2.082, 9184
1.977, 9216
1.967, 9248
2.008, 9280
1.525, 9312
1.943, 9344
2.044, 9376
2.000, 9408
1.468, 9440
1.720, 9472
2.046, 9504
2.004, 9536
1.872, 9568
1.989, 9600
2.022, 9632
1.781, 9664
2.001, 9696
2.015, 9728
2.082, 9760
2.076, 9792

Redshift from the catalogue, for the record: 0.511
